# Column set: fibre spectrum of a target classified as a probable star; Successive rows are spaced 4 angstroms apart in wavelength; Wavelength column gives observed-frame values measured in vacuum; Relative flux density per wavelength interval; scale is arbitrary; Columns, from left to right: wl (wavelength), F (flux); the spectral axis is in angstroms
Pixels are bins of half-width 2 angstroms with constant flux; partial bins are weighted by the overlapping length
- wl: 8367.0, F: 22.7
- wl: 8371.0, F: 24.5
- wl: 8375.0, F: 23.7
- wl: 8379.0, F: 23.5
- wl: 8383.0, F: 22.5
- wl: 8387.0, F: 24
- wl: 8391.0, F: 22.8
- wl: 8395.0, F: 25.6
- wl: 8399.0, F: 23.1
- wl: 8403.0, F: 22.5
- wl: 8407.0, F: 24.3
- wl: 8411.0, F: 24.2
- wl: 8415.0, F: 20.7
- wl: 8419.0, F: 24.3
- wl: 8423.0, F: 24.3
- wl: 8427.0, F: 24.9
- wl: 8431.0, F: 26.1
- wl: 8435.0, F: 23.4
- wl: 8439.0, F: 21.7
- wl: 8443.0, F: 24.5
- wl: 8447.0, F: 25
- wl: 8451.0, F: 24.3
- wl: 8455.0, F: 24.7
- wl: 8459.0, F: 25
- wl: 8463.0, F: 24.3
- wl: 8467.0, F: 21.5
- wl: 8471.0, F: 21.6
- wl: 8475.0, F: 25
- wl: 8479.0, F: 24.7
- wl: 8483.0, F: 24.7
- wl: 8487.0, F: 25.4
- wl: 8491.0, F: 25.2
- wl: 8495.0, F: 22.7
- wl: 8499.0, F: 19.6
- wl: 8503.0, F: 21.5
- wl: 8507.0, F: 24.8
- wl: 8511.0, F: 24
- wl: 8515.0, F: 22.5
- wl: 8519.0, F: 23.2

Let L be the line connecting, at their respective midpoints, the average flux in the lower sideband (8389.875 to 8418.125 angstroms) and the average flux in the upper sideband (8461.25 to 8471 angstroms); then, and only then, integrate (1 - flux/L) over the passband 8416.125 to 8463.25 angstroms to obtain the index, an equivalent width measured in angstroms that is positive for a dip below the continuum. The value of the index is -2.85 angstroms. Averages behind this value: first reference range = 23.4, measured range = 24.3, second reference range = 22.6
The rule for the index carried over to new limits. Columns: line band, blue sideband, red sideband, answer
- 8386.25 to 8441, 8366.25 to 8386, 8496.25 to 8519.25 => -1.2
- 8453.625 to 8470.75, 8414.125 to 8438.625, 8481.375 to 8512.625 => 0.1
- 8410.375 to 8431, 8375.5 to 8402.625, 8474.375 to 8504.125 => -0.3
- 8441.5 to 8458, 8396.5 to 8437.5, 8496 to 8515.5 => -1.0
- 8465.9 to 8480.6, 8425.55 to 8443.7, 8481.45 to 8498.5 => 0.5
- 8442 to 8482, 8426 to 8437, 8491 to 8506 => -0.9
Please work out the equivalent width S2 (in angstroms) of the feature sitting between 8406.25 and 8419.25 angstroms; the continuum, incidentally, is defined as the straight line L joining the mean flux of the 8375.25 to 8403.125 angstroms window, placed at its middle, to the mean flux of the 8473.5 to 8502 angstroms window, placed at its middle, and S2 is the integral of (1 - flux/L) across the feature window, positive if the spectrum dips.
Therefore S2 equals 0.2 angstroms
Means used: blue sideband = 23.5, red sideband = 23.8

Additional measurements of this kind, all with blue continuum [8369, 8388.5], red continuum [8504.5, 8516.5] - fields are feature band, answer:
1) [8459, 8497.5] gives -0.3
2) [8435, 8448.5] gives 0.0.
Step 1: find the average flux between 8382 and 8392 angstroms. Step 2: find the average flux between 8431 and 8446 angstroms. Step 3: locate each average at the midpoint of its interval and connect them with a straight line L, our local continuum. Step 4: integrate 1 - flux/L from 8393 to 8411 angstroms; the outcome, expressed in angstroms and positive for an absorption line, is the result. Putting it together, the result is -0.44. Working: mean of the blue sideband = 23.2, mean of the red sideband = 23.7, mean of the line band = 23.9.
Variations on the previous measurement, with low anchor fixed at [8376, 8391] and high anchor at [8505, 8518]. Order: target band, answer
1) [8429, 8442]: -0.2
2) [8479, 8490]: -0.6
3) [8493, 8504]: 1.1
